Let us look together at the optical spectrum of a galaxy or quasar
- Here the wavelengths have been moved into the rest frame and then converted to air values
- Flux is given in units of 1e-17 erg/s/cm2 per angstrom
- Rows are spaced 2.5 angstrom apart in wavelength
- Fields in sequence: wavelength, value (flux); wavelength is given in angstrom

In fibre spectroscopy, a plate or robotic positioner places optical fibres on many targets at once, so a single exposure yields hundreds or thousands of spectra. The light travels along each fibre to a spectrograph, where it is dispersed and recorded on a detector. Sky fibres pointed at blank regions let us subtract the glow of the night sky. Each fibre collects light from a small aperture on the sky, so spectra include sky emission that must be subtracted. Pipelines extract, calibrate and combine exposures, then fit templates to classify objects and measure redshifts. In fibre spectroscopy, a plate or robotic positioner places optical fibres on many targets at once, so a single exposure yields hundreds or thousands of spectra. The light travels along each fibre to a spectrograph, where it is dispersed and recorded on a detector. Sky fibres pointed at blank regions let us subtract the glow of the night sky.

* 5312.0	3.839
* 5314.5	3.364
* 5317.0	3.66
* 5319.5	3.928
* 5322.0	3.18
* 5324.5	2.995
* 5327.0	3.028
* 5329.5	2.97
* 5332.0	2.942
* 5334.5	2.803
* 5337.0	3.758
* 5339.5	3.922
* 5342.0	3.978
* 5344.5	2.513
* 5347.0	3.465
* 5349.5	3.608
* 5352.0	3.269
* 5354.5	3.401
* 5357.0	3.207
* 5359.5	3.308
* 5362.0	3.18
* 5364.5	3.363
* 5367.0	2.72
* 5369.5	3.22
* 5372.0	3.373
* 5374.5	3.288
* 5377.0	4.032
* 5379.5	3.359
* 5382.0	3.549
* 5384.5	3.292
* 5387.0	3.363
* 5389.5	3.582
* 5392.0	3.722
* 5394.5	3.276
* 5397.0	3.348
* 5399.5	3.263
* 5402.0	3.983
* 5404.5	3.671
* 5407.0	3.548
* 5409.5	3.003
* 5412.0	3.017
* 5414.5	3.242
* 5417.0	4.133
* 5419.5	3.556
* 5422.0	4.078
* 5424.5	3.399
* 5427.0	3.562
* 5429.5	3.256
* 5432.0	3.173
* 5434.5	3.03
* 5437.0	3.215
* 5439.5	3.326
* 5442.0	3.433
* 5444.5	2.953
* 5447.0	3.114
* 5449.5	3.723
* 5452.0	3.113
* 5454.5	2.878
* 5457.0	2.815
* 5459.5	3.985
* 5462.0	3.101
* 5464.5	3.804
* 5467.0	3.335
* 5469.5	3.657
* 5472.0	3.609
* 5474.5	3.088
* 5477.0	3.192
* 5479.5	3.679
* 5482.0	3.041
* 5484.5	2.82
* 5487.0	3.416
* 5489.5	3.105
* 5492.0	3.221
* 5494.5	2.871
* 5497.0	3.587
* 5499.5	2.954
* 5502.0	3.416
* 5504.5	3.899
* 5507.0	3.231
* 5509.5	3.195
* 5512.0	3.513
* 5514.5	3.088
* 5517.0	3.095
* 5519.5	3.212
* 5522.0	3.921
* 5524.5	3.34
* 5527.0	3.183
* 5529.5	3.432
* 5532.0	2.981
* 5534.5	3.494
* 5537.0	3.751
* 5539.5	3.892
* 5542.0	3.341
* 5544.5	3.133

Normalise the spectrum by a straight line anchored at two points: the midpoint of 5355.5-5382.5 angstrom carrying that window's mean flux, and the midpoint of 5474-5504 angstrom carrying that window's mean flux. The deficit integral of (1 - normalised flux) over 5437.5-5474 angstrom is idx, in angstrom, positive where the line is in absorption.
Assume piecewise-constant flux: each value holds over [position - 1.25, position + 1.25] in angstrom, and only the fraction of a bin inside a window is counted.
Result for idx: -1.02 angstrom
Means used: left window 3.32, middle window 3.34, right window 3.22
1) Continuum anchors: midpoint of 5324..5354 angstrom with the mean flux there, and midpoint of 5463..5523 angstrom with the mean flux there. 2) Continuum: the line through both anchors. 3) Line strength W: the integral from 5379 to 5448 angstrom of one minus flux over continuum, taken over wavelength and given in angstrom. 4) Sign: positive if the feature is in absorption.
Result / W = -2.23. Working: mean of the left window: 3.28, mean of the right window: 3.33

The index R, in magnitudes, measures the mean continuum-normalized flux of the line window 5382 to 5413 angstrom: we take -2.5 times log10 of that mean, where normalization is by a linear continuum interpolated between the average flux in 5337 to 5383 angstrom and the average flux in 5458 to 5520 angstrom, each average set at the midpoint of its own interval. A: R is -0.02 mag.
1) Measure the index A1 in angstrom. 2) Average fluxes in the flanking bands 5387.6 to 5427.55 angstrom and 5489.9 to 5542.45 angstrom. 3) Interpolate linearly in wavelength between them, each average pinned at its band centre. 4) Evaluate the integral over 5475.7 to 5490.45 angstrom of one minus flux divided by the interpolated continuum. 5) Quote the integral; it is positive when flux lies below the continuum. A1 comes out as 0.9 angstrom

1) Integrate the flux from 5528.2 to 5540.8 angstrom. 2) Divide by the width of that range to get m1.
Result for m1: 3.51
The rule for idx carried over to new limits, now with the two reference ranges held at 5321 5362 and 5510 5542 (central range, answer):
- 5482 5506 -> 1.0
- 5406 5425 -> -1.0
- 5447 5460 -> 0.4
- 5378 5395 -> -0.8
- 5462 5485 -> 0.0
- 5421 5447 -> 0.1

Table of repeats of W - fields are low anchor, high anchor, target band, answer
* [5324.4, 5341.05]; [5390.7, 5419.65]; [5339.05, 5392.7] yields -0.7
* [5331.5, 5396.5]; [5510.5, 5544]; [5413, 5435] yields -0.8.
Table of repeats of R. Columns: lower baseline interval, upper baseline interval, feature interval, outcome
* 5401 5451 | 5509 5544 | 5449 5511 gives 0.03 mag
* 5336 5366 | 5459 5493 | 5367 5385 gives 0.00 mag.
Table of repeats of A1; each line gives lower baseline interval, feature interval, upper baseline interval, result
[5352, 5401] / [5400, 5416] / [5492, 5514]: -0.3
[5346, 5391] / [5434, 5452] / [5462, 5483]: 0.8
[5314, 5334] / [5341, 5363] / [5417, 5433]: 0.0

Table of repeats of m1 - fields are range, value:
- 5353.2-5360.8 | 3.3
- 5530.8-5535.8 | 3.25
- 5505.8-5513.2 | 3.31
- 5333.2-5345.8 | 3.39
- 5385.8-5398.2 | 3.46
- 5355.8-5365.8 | 3.26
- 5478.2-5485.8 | 3.18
